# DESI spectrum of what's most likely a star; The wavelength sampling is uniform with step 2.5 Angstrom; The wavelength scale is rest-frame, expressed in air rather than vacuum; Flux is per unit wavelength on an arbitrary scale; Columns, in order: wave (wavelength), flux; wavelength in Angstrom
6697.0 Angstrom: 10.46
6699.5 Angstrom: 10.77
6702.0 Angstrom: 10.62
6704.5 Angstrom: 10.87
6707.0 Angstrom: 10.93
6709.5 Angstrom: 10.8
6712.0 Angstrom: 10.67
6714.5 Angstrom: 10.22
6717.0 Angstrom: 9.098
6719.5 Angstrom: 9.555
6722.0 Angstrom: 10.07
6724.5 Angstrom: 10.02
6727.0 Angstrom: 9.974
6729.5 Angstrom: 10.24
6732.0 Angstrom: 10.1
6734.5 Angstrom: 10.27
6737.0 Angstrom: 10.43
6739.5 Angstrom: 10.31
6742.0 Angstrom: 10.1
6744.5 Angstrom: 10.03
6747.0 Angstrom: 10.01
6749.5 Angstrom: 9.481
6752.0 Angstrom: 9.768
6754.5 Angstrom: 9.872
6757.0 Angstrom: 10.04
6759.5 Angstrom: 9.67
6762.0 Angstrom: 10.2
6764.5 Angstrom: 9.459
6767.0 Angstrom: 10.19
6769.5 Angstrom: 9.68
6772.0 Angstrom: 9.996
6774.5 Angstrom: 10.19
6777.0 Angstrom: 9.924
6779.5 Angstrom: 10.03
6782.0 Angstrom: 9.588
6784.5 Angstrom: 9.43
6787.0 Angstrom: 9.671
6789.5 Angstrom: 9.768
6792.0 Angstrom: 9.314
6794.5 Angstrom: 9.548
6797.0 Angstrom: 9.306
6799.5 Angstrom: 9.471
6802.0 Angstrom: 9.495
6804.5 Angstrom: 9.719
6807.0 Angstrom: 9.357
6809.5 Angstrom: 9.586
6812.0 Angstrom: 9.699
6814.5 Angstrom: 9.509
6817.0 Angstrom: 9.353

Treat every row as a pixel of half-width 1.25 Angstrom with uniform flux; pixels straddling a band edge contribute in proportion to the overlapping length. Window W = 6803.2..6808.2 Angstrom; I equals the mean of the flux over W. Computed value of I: 9.54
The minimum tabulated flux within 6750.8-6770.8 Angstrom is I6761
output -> 9.459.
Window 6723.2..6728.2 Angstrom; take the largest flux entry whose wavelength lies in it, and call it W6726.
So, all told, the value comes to 10.02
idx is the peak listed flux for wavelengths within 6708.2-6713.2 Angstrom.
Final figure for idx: 10.8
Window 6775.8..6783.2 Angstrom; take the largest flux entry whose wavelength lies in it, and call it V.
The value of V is 10.03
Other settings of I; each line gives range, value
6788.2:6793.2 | 9.54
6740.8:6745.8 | 10.1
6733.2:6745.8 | 10.2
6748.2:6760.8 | 9.77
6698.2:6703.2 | 10.7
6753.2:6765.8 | 9.85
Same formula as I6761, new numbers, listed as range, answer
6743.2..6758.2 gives 9.481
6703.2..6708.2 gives 10.87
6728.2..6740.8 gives 10.1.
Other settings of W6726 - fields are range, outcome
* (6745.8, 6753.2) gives 10.01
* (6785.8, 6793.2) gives 9.768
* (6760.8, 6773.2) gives 10.2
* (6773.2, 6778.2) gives 10.19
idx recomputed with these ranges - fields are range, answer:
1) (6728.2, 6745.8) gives 10.43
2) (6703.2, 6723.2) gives 10.93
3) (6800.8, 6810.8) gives 9.719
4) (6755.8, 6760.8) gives 10.04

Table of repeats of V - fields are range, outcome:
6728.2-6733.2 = 10.24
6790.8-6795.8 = 9.548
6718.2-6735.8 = 10.27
